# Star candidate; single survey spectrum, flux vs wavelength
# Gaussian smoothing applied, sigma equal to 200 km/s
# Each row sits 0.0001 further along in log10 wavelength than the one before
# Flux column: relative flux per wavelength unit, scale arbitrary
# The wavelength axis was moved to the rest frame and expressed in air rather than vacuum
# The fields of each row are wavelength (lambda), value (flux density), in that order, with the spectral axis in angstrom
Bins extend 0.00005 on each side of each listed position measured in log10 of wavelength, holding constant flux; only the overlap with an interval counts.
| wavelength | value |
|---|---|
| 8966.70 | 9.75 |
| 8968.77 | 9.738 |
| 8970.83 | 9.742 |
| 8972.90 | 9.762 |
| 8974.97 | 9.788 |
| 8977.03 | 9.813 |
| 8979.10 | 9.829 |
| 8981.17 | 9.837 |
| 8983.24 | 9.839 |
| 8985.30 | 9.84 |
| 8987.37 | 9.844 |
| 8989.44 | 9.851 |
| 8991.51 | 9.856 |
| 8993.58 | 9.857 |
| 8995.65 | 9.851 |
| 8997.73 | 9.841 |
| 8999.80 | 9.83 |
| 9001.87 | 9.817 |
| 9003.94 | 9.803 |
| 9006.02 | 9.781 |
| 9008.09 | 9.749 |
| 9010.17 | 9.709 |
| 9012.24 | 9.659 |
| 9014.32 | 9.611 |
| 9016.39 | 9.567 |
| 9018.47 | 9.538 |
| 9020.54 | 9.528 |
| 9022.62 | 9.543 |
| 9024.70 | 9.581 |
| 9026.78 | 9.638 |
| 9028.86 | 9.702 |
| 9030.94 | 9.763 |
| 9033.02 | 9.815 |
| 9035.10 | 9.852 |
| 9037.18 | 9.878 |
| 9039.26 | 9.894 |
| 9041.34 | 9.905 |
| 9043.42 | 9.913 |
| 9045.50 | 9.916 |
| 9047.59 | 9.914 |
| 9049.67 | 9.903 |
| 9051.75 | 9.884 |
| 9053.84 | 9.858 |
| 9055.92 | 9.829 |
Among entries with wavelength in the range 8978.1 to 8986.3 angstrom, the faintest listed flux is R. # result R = 9.829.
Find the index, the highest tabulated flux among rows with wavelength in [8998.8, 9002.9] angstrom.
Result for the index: 9.83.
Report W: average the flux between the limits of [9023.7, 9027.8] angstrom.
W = 9.61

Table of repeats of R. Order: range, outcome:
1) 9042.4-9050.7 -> 9.903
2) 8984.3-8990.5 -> 9.84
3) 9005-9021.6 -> 9.528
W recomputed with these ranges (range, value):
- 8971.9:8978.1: 9.79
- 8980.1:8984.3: 9.85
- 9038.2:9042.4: 9.91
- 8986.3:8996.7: 9.84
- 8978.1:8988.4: 9.84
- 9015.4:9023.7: 9.54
